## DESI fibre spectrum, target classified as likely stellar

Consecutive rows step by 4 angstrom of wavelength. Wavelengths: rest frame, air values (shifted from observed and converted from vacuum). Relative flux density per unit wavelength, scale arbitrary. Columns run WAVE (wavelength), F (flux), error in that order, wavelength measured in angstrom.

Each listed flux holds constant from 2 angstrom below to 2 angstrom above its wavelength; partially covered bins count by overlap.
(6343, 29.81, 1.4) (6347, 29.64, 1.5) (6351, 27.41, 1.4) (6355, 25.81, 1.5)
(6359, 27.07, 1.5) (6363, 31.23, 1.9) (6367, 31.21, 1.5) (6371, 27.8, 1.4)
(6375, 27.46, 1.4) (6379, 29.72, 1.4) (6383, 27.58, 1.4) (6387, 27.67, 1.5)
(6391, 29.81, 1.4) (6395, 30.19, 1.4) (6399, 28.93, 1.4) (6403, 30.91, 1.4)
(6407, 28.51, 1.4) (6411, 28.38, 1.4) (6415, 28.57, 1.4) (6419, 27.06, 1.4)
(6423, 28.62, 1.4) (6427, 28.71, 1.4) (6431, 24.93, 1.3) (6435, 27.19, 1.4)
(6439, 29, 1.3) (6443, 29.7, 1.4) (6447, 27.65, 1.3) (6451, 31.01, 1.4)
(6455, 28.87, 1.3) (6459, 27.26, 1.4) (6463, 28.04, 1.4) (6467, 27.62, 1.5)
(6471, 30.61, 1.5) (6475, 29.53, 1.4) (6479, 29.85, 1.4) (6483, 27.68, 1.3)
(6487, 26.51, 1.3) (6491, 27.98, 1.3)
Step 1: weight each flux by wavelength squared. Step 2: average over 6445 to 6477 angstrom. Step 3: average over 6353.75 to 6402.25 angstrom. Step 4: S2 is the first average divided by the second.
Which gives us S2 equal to 1.0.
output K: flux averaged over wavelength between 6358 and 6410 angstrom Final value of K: 29.1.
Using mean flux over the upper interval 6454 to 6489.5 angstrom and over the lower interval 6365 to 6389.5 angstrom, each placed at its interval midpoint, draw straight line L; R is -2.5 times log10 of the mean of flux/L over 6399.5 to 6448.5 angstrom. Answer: 0.01 mag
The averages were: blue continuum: 28.6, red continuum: 28.4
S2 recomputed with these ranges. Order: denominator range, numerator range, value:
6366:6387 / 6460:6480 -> 1.05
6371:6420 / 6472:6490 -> 1.02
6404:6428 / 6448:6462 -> 1.03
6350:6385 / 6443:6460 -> 1.04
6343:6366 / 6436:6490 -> 1.04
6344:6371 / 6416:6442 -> 0.99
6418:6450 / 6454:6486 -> 1.03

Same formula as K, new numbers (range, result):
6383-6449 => 28.5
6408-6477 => 28.4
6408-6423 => 28.1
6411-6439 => 27.7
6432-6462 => 28.5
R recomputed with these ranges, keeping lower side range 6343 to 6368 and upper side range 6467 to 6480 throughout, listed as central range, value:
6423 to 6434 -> 0.081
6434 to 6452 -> 0.019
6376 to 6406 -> -0.007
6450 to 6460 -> 0.017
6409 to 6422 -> 0.043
